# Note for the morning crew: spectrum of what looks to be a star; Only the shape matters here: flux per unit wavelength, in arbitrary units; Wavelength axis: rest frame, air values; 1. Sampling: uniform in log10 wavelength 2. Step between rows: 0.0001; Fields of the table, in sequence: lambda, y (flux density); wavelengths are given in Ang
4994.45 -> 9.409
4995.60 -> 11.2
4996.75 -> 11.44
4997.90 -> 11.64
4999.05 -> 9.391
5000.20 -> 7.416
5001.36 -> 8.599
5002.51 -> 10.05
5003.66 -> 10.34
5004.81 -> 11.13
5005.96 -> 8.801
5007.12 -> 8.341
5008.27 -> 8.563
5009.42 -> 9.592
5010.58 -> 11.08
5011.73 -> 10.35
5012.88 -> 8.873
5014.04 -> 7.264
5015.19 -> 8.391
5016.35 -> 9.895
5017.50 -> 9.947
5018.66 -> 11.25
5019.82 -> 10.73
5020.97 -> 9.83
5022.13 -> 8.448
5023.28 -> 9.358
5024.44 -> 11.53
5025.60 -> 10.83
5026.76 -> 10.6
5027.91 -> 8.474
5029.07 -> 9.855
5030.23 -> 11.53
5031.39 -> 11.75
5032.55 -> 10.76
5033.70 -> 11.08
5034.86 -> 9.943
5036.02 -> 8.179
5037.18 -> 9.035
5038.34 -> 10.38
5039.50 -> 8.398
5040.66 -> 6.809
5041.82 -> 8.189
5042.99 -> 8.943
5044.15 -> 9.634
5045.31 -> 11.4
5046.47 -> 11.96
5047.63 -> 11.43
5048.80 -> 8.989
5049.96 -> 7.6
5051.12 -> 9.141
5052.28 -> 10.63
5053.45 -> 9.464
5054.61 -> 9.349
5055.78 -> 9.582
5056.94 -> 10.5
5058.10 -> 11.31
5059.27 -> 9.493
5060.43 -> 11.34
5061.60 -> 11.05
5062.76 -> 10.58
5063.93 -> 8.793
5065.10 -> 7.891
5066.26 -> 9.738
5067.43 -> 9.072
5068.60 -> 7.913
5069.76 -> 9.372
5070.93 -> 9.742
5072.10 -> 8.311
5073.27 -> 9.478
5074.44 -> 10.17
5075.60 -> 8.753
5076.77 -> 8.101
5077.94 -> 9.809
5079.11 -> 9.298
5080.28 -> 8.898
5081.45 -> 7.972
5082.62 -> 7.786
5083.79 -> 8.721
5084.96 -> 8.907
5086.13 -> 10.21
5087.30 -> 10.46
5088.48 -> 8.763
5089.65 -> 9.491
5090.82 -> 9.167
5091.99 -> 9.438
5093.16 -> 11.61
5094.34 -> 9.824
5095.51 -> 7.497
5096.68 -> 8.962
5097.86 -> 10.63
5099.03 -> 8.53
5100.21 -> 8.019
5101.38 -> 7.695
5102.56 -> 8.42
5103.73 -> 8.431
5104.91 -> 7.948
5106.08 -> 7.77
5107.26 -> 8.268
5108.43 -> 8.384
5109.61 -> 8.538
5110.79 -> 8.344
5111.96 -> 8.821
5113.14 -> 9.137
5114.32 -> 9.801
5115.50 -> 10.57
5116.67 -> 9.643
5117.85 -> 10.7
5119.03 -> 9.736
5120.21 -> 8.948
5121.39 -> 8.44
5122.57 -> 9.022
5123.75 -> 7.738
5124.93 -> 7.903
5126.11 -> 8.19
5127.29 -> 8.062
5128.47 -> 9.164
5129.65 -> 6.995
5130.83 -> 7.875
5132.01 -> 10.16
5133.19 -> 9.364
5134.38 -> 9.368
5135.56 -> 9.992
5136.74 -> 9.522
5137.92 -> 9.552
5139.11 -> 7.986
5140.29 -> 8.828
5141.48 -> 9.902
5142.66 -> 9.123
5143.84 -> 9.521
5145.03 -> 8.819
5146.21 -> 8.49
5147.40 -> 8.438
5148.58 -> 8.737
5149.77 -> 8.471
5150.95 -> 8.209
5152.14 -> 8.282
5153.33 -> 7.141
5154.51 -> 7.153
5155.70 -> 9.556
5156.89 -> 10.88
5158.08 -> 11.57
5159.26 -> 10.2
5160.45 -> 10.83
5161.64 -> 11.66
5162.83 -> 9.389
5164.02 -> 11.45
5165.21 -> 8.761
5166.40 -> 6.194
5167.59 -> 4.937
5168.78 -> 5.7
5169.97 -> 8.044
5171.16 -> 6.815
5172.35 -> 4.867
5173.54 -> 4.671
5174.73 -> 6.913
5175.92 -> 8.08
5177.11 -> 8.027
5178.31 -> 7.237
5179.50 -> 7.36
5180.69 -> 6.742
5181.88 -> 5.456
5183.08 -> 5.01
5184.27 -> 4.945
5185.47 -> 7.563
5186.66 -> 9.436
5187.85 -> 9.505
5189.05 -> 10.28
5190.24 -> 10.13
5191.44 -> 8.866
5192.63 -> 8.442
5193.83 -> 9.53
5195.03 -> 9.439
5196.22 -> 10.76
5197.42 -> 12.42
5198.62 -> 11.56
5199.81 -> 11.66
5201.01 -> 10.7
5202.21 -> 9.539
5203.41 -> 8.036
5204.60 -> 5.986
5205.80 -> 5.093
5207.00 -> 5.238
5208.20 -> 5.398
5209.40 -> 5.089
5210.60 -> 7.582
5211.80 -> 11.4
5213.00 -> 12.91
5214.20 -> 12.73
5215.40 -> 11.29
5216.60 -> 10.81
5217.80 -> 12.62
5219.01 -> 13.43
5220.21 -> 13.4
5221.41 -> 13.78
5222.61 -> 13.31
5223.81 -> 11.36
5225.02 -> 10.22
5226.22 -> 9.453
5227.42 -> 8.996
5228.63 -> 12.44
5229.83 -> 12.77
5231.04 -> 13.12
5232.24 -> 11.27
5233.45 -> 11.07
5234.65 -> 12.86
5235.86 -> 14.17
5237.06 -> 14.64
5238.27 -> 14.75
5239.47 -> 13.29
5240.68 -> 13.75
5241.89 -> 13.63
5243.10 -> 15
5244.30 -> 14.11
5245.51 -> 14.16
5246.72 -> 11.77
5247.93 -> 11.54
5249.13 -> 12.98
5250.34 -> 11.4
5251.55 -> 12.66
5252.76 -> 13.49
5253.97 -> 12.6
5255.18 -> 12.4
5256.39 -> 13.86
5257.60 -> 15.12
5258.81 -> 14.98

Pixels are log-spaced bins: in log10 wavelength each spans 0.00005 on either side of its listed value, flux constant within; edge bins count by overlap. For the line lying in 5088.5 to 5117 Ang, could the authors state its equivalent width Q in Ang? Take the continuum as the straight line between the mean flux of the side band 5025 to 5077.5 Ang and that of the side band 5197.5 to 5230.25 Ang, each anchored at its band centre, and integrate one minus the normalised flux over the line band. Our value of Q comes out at 2.7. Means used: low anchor 9.68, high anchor 10.3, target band 8.95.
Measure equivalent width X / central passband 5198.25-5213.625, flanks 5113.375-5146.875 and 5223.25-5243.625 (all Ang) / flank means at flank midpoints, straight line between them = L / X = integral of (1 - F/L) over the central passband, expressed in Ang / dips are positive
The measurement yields 4.2 Ang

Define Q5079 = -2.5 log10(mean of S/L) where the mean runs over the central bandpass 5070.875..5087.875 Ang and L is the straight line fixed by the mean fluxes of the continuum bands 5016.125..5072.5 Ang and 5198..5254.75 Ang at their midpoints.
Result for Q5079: 0.12 mag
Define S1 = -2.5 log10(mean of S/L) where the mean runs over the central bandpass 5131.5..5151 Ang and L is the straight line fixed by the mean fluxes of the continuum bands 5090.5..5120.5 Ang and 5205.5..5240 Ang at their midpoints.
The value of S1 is 0.068 mag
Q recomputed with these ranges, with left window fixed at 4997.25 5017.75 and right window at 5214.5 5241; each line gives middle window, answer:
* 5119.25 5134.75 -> 3.46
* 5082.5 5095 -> 1.17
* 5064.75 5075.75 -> 1.28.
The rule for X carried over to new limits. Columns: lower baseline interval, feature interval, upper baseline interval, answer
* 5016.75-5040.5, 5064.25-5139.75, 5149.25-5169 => 3.6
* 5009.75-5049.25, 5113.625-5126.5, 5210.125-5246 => 2.2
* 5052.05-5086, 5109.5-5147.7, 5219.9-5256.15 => 5.6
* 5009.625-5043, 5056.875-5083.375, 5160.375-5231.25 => 0.6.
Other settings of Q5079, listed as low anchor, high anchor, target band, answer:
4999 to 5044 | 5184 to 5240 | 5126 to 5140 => 0.14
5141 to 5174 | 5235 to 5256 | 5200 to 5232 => 0.15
